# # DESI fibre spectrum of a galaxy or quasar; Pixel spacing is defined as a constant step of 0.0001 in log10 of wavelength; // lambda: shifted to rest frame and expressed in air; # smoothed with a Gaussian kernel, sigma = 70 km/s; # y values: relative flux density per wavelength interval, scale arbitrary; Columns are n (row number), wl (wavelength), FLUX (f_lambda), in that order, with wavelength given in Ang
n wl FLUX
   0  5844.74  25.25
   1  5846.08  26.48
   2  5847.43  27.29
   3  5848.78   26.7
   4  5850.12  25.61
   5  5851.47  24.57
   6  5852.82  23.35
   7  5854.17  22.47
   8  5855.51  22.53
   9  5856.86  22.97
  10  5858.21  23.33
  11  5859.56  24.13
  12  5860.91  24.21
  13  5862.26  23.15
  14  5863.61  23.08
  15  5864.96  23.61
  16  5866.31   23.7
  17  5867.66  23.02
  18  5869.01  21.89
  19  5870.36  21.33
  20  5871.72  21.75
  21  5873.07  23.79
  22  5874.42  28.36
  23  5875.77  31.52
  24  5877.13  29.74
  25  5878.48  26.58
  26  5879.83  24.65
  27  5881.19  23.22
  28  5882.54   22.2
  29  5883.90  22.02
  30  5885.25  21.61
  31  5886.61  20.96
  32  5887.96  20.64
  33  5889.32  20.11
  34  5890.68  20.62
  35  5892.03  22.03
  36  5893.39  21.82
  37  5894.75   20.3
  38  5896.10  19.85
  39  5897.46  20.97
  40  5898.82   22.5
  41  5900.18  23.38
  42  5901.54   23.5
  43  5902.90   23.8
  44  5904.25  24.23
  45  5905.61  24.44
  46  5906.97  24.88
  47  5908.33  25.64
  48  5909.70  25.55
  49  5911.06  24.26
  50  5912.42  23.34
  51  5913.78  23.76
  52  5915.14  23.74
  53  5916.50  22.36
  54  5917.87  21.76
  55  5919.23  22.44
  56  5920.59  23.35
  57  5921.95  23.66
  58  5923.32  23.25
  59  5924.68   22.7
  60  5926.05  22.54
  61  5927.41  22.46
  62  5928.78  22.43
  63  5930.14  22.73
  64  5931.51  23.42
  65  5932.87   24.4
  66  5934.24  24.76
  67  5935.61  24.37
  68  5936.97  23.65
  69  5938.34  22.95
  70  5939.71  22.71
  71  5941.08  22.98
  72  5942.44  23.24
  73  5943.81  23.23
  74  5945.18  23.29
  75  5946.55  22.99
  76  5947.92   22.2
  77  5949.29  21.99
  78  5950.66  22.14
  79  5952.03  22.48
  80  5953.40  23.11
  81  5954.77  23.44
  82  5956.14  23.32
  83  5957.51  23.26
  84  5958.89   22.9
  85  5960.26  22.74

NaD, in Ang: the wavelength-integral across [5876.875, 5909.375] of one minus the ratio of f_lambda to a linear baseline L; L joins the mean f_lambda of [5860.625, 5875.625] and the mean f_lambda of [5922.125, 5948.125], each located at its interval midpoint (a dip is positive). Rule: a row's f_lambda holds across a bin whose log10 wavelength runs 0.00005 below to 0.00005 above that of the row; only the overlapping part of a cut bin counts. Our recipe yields 0.9 Ang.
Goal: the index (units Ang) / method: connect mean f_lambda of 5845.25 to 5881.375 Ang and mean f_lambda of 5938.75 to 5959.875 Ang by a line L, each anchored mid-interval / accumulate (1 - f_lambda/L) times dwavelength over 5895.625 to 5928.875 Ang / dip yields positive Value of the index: 0.49 Ang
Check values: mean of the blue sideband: 24.6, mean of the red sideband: 22.9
